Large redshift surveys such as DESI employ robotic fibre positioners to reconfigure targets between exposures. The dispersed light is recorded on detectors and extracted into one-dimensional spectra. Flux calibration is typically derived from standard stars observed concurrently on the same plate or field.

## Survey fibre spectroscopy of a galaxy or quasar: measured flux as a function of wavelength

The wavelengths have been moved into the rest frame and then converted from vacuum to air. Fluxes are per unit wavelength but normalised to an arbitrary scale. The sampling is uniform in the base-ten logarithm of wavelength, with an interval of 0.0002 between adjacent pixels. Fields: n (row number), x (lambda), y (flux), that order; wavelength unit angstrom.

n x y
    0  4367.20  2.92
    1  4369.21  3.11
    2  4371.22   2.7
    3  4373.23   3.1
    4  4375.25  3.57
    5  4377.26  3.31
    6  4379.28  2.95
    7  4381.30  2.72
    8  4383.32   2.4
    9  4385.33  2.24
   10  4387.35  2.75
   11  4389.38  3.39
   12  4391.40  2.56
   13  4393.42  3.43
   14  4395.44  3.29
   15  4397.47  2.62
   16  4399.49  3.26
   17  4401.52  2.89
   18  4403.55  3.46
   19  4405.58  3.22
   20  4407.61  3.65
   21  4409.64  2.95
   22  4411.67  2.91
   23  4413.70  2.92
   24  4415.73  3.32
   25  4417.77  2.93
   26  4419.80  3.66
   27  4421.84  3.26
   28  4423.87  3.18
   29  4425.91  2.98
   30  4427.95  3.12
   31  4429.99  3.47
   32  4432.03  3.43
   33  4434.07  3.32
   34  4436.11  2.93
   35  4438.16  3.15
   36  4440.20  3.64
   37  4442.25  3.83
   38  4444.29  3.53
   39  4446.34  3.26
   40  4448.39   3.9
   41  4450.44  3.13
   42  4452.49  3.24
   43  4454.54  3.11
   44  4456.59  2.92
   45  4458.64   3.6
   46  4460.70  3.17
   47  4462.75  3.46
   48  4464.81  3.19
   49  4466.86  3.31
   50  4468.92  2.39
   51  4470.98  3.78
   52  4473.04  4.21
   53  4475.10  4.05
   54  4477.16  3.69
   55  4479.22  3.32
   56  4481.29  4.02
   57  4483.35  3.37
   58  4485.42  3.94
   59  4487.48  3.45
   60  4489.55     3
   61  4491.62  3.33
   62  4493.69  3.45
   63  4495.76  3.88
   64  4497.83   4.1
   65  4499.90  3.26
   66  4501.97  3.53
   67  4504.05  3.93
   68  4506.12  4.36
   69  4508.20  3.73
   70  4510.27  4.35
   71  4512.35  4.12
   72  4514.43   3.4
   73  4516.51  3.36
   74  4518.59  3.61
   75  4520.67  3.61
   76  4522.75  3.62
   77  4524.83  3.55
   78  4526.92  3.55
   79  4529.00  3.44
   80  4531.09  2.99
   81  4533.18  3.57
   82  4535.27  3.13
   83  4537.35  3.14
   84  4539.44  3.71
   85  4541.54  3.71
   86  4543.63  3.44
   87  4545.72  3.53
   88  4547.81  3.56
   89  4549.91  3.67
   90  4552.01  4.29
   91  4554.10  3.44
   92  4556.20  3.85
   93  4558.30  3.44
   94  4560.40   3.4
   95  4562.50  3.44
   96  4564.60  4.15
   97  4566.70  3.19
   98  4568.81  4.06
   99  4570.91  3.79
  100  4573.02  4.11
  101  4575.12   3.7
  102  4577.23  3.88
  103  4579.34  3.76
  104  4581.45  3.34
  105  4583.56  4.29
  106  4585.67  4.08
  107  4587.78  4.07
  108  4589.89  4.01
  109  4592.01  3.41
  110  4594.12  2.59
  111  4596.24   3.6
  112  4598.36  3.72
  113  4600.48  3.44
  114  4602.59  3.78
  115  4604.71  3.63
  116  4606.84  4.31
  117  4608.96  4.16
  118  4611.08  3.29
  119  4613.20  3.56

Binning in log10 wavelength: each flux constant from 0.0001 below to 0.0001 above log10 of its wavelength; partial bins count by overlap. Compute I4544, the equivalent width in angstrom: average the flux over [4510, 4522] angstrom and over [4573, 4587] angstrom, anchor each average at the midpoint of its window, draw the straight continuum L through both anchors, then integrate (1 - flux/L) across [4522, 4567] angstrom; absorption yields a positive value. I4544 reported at 2.8 angstrom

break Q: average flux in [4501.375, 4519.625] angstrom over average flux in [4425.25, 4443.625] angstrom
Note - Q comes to 1.1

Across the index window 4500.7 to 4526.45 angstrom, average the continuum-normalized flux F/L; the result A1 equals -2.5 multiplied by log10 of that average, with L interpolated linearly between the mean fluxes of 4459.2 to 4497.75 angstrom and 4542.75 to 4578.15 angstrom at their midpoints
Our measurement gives -0.05 mag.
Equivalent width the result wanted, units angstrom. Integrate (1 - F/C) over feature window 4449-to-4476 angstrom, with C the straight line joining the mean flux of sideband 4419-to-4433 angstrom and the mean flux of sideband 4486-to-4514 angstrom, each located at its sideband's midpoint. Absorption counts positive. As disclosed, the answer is 1.2 angstrom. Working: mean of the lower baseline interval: 3.29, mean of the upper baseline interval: 3.73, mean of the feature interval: 3.36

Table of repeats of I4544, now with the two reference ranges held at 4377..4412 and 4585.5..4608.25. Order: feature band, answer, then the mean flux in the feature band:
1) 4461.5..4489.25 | -2.2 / 3.54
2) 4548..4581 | -1.4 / 3.73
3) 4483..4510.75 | -2.8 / 3.69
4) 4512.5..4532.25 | -0.3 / 3.49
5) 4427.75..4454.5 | -1.9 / 3.38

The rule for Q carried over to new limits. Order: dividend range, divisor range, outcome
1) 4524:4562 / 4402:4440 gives 1.09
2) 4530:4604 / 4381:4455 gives 1.15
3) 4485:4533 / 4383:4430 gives 1.18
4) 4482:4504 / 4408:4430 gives 1.13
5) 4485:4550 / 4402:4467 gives 1.09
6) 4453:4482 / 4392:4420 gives 1.09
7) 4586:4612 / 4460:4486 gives 1.04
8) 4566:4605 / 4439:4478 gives 1.08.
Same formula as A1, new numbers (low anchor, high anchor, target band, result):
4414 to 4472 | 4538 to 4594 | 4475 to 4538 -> -0.03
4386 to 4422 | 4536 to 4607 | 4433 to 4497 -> -0.04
